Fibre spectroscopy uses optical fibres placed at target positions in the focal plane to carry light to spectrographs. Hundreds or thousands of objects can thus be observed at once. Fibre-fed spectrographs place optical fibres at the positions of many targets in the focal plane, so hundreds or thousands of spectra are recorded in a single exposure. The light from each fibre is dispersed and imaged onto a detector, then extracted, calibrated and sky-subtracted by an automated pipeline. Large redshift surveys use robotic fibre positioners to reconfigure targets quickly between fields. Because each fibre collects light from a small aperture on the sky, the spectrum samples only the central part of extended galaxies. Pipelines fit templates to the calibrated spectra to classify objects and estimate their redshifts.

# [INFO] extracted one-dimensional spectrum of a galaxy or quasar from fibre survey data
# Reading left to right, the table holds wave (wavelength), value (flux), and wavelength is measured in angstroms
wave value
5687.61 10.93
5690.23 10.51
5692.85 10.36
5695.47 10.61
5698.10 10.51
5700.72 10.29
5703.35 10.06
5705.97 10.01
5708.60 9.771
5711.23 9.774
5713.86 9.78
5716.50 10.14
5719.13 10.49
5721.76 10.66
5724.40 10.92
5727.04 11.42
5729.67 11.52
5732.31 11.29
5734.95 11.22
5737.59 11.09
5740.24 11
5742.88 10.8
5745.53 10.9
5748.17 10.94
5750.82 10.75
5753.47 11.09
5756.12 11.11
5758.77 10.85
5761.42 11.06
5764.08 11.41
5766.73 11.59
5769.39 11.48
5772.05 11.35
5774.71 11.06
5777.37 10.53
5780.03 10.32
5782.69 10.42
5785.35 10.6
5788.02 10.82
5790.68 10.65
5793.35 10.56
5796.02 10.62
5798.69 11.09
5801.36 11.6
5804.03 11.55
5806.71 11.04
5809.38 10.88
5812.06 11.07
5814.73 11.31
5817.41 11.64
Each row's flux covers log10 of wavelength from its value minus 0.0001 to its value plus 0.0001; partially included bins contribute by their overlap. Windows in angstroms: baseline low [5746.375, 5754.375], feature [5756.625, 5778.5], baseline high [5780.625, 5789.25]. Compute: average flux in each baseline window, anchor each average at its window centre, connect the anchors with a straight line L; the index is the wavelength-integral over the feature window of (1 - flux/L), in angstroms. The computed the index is -0.8 angstroms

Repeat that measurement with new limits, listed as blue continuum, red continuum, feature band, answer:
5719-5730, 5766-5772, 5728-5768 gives 0.5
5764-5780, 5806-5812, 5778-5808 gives 0.6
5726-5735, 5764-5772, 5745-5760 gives 0.7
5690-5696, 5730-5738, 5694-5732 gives 1.4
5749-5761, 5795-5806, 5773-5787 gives 0.6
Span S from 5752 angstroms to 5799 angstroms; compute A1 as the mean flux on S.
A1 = 10.9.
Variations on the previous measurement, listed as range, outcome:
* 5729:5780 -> 11.1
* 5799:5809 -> 11.3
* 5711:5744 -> 10.8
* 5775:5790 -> 10.6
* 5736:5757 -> 11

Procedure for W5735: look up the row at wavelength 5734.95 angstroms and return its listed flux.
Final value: 11.22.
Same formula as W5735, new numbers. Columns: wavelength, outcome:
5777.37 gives 10.53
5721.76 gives 10.66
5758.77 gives 10.85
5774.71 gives 11.06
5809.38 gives 10.88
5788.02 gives 10.82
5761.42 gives 11.06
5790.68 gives 10.65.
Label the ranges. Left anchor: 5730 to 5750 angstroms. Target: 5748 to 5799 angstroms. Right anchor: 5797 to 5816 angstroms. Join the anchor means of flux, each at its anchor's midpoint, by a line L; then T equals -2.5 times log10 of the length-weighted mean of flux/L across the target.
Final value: 0.022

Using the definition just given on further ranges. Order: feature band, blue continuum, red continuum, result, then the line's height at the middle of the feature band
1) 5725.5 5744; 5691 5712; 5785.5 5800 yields -0.08 mag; 10.4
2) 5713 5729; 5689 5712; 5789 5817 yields -0.02 mag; 10.4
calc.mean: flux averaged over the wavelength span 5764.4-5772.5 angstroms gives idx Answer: 11.5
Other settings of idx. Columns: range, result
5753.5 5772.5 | 11.2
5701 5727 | 10.2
